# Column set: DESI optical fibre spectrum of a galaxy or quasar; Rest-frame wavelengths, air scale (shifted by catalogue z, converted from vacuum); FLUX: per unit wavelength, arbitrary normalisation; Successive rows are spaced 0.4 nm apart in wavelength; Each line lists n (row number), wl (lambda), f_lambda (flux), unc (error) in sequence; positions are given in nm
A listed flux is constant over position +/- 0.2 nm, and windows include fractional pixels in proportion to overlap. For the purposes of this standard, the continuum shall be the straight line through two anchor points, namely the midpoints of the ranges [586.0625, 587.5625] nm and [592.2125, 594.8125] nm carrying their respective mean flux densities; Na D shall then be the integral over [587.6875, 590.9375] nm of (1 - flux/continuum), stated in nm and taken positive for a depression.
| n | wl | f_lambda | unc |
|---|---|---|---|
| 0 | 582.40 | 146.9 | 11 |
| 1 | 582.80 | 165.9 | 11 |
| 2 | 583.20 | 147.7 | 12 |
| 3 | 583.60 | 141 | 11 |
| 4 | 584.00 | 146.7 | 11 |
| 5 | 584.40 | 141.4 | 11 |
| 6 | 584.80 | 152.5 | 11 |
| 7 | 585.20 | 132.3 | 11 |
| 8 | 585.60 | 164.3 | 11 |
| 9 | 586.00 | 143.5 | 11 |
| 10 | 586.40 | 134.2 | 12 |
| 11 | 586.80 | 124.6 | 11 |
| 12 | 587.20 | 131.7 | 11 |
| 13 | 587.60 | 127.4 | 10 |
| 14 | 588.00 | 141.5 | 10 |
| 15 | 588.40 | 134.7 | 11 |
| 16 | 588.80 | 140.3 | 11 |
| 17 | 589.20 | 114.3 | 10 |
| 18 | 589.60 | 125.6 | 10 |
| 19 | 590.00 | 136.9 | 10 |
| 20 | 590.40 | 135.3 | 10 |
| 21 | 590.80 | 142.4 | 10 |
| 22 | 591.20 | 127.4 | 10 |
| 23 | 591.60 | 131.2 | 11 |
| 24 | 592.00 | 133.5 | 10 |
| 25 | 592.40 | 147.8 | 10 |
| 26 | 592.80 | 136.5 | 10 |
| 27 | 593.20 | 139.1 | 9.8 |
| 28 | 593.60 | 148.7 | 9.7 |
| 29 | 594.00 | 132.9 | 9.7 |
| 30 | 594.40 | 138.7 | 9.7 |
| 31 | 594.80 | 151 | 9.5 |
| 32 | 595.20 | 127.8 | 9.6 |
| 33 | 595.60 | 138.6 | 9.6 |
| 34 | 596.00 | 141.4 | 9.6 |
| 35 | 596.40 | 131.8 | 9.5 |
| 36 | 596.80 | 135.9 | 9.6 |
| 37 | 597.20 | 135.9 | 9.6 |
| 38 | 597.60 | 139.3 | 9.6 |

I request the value 0.03 nm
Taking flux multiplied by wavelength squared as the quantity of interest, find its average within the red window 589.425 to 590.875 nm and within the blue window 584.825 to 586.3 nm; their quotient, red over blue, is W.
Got 0.93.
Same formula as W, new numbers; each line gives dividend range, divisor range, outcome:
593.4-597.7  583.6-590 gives 1.04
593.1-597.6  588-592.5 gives 1.05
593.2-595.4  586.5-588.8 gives 1.08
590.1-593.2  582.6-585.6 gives 0.95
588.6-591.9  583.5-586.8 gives 0.93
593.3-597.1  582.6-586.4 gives 0.97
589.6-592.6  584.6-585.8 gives 0.92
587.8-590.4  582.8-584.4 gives 0.92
